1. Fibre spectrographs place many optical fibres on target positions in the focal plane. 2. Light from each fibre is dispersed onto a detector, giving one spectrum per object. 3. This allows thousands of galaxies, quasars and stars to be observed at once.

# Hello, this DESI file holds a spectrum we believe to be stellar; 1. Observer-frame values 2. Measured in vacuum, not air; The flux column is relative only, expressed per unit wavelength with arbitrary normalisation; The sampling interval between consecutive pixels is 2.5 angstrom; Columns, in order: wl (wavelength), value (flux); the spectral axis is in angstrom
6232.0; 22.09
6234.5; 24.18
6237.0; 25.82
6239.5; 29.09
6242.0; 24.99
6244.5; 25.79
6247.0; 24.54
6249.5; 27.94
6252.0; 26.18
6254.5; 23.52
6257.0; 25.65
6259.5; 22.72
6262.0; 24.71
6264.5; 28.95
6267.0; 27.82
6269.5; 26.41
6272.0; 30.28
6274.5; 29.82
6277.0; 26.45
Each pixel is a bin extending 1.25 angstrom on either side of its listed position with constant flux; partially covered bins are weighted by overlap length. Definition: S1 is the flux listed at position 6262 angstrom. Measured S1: 24.71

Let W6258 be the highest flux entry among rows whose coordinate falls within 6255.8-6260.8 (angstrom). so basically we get 25.65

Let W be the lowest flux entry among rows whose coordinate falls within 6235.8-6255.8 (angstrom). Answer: 23.52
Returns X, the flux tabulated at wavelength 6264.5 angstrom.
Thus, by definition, 28.95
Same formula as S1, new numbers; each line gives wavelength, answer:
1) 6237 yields 25.82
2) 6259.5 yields 22.72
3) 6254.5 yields 23.52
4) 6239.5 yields 29.09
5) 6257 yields 25.65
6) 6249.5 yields 27.94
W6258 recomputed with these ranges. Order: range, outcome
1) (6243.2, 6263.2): 27.94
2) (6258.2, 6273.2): 30.28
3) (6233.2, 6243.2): 29.09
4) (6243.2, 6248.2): 25.79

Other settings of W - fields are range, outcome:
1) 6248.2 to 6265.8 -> 22.72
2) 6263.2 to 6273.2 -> 26.41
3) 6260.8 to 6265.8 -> 24.71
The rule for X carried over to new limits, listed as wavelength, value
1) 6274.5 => 29.82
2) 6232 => 22.09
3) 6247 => 24.54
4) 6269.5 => 26.41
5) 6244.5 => 25.79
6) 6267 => 27.82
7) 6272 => 30.28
